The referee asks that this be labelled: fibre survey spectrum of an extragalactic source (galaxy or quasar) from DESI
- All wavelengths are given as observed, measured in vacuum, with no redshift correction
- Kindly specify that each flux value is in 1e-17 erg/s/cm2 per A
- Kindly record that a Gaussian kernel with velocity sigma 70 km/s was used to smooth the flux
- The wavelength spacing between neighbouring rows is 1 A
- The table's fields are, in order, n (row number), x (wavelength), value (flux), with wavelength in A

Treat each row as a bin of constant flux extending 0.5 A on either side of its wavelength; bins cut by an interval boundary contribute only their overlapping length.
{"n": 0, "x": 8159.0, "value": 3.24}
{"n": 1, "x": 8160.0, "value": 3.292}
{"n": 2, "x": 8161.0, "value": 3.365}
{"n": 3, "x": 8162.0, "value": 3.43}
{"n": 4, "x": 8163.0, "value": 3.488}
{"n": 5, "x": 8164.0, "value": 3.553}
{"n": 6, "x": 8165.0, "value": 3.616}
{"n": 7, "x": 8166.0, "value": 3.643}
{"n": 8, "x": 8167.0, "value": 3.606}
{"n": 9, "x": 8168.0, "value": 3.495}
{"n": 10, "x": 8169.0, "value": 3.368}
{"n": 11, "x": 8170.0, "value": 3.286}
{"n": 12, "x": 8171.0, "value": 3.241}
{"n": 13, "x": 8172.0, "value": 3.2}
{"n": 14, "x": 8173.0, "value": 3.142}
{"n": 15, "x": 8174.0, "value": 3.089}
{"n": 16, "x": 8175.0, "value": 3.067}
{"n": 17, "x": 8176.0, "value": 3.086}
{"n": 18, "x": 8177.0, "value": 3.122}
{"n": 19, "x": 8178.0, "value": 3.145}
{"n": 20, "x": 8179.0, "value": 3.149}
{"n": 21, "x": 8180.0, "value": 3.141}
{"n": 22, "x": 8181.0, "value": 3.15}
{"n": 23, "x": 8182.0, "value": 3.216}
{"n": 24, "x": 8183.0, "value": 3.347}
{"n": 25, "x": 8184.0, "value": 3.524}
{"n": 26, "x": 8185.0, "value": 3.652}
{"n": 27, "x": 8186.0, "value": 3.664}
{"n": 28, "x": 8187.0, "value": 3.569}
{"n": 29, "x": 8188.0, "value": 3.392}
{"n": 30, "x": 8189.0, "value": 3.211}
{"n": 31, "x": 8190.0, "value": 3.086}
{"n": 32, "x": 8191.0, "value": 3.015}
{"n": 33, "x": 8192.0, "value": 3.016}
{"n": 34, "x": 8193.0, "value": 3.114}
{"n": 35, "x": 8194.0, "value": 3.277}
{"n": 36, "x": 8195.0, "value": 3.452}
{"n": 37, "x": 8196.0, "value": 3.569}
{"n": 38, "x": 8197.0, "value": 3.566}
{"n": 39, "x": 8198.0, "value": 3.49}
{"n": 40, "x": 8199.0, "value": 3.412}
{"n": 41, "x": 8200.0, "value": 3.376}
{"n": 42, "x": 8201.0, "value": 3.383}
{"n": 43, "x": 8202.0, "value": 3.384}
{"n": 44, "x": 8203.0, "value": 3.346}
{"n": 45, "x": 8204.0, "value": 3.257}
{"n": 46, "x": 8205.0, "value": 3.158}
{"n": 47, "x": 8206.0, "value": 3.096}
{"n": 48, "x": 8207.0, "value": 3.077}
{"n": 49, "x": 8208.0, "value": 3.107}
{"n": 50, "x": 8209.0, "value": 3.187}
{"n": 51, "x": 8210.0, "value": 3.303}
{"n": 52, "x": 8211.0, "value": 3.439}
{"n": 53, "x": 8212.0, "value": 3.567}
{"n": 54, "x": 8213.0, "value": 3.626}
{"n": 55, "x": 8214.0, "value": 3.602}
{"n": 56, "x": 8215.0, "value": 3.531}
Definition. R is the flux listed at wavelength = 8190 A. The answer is 3.086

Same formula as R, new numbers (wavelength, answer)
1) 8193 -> 3.114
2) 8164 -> 3.553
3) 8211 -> 3.439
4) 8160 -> 3.292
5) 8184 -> 3.524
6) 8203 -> 3.346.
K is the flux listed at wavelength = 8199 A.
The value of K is 3.412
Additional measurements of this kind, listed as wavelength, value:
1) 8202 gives 3.384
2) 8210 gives 3.303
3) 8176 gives 3.086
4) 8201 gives 3.383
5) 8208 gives 3.107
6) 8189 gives 3.211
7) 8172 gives 3.2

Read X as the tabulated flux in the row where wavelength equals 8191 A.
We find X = 3.015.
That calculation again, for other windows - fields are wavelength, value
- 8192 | 3.016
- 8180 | 3.141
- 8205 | 3.158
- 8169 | 3.368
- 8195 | 3.452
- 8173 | 3.142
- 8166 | 3.643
